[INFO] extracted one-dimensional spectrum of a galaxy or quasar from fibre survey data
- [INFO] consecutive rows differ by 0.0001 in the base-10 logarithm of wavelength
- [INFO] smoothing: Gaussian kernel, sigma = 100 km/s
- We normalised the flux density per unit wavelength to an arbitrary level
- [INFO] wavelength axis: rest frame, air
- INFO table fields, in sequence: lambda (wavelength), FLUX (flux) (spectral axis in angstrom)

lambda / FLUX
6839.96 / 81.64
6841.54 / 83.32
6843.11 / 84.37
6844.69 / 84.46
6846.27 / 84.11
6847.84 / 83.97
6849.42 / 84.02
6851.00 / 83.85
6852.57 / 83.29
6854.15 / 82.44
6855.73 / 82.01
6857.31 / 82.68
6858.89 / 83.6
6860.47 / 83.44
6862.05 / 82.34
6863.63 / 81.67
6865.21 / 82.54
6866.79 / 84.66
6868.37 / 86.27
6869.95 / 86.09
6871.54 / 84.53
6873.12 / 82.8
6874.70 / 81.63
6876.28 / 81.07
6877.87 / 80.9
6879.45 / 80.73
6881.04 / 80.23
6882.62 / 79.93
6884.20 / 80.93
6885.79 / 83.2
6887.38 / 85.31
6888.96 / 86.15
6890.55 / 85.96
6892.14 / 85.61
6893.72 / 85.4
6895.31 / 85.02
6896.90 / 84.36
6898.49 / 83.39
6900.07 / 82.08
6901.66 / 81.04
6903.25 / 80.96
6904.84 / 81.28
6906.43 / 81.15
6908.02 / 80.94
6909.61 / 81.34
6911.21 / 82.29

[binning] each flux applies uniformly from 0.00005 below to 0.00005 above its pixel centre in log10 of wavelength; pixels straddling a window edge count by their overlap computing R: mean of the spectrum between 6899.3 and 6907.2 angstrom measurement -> 81.3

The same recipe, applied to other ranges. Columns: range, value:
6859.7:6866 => 82.5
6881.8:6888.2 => 82.4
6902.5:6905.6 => 81.1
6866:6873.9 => 84.8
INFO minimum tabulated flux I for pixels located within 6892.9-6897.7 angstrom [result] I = 84.36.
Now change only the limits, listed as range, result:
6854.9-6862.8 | 82.01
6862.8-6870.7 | 81.67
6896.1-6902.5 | 81.04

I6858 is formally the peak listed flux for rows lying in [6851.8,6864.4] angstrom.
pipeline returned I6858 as 83.6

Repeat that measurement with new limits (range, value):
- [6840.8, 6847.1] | 84.46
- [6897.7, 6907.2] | 83.39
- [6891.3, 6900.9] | 85.61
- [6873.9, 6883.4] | 81.63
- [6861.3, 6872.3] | 86.27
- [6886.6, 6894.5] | 86.15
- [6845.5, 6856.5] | 84.11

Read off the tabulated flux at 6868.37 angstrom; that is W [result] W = 86.27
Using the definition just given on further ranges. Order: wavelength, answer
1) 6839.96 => 81.64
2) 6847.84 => 83.97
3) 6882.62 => 79.93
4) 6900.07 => 82.08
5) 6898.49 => 83.39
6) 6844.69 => 84.46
